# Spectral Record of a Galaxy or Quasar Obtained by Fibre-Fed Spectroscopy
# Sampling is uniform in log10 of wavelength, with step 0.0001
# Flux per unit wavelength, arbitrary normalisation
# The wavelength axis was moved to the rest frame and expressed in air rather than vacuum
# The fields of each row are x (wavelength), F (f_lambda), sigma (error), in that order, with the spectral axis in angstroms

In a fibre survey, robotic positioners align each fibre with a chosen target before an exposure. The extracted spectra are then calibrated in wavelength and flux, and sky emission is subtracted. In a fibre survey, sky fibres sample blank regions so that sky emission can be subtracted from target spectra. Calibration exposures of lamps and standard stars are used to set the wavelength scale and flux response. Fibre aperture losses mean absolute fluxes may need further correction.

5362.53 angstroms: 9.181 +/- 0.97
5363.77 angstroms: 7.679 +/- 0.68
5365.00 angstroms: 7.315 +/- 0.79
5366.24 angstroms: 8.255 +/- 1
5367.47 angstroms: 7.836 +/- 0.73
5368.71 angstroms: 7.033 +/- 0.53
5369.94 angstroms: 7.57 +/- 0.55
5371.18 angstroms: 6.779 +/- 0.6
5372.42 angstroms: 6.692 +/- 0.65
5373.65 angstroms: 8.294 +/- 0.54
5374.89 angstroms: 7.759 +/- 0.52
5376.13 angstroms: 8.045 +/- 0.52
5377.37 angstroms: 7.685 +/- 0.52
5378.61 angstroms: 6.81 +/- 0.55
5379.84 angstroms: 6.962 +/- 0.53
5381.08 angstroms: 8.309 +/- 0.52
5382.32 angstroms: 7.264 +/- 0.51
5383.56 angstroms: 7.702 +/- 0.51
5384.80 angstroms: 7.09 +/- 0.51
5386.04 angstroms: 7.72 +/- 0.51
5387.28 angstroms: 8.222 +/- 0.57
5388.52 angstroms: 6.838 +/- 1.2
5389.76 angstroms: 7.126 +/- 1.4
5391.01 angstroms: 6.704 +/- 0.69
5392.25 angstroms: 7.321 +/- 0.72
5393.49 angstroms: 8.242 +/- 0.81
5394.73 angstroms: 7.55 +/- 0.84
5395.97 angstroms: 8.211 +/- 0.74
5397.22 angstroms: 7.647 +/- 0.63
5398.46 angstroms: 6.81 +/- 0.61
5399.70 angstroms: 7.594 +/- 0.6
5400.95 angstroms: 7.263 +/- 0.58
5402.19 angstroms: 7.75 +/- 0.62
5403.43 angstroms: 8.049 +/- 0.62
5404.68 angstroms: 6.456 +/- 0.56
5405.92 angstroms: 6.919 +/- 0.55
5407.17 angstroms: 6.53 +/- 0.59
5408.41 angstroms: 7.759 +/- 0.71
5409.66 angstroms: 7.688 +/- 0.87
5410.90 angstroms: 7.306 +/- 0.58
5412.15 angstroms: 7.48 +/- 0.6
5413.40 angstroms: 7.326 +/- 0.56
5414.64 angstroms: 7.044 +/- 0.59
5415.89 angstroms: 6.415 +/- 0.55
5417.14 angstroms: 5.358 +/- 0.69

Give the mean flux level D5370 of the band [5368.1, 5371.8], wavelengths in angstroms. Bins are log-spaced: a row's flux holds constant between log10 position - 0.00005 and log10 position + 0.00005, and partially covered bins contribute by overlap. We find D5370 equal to 7.13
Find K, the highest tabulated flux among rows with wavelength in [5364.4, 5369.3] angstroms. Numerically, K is 8.255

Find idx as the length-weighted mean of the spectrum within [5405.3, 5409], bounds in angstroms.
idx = 7.07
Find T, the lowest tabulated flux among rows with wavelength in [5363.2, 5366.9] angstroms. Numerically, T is 7.315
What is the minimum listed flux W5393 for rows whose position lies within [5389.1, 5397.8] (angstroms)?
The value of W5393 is 6.704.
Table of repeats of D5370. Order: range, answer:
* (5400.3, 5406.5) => 7.29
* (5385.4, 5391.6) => 7.32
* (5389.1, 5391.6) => 6.89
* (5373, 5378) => 7.93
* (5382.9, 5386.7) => 7.51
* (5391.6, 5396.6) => 7.82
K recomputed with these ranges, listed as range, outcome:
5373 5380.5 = 8.294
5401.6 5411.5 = 8.049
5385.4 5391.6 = 8.222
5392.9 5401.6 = 8.242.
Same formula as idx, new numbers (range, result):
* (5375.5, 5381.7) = 7.56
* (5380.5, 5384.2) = 7.75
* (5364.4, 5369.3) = 7.61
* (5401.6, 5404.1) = 7.87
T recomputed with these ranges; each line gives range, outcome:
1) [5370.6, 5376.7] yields 6.692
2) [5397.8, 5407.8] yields 6.456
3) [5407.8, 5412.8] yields 7.306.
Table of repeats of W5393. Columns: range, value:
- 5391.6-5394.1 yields 7.321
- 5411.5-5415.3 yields 7.044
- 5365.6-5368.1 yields 7.836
